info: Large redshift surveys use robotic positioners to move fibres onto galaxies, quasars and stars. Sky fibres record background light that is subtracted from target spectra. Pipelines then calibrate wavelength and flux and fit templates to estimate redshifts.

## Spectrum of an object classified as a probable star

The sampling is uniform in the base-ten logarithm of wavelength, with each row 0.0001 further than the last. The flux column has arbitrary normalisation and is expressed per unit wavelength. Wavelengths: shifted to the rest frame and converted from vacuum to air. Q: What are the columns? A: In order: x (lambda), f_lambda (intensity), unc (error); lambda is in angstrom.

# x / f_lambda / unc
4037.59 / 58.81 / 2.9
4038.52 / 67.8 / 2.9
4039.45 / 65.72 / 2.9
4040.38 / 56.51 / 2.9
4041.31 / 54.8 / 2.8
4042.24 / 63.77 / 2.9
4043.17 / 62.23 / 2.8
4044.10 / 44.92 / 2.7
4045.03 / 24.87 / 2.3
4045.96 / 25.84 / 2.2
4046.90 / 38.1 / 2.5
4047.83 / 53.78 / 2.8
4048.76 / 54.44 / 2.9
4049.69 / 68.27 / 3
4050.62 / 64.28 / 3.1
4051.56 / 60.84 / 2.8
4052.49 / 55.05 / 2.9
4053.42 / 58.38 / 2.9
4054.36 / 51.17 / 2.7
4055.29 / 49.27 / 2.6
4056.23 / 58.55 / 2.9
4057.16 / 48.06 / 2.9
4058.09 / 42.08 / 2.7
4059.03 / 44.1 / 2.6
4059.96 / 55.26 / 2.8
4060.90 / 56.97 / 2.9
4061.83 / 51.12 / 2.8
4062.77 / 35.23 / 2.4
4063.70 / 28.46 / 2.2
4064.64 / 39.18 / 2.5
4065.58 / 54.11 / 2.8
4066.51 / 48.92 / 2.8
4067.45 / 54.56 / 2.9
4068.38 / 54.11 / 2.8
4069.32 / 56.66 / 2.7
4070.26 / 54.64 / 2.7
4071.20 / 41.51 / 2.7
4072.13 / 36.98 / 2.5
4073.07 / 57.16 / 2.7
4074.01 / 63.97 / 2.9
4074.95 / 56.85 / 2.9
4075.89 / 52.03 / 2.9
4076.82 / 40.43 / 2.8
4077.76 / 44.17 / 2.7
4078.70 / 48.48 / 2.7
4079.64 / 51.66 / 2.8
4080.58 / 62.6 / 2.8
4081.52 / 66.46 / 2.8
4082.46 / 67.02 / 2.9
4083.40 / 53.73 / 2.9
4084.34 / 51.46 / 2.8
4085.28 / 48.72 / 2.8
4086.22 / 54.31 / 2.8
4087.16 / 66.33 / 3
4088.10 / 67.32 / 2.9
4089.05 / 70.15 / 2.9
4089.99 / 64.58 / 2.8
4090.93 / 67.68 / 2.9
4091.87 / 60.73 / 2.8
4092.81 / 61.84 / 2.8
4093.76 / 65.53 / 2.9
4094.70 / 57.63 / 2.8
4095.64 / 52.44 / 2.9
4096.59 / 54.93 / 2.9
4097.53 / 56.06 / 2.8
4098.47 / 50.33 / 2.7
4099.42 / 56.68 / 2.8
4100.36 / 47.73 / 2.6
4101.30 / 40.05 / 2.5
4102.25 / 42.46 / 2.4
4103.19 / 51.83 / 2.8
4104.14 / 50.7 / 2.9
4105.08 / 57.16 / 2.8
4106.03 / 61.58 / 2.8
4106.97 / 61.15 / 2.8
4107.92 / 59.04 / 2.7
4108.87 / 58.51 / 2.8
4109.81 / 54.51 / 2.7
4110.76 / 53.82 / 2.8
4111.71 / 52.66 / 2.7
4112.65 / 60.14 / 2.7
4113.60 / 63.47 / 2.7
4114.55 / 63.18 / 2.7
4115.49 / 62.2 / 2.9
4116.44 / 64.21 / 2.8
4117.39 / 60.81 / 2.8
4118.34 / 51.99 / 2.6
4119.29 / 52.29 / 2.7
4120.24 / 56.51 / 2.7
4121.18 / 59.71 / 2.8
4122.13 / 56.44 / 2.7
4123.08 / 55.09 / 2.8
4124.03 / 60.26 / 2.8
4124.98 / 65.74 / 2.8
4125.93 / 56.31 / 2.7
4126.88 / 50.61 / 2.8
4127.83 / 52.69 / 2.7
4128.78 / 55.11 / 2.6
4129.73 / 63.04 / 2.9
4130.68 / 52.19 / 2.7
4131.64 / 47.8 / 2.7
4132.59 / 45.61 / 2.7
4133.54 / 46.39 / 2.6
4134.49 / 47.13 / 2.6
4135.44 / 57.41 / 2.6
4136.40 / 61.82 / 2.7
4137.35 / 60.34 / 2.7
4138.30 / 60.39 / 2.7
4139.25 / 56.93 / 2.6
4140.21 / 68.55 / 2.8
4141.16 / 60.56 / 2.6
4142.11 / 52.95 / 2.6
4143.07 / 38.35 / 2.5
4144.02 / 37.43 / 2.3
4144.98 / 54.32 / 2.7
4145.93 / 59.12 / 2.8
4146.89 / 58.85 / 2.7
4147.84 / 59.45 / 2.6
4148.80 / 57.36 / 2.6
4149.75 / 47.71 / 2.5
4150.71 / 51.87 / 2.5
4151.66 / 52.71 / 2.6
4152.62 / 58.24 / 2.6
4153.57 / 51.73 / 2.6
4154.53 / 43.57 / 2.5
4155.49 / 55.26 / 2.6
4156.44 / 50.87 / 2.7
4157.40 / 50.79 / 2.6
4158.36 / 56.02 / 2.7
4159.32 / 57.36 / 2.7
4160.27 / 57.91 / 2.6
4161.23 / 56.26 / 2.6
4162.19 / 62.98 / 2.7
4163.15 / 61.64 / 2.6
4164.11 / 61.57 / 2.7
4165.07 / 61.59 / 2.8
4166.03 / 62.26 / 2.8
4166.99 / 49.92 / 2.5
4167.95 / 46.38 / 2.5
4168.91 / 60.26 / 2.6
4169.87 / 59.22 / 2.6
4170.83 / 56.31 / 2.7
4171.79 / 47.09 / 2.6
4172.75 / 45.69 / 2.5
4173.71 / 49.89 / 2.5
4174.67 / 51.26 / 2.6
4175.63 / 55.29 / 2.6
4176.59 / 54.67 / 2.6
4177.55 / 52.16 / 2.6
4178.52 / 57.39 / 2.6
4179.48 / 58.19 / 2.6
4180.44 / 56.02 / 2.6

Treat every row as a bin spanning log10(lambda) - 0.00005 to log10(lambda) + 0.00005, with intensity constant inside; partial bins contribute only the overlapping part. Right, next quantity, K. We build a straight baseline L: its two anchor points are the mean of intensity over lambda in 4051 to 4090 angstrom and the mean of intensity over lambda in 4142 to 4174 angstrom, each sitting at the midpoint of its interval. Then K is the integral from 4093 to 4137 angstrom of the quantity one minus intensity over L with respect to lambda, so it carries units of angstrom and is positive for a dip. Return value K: -1.8 angstrom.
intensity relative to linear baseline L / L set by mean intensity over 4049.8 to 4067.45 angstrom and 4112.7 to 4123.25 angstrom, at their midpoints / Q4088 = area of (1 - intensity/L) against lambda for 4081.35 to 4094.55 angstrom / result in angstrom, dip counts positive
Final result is -1.7 angstrom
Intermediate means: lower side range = 50.5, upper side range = 58.9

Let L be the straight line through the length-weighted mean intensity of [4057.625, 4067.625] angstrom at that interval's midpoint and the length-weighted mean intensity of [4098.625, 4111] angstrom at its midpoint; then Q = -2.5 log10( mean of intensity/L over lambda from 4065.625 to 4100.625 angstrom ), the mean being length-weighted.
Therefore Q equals -0.13 mag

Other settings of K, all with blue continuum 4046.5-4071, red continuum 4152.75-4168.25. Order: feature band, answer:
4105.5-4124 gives -1.6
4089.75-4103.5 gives -0.6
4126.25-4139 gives 0.1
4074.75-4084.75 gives -0.4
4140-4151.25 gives 0.3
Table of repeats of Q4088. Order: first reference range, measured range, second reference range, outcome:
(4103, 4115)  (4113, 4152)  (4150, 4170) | 0.6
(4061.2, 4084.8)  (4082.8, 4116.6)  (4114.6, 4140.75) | -2.3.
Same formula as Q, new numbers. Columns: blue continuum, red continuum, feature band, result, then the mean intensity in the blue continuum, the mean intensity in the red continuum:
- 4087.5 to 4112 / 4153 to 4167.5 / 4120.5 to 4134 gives 0.03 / 56.9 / 56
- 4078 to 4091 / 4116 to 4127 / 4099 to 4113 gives 0.09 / 59.5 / 57.7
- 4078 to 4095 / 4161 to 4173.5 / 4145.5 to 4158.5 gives 0.06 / 60.1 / 56.1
